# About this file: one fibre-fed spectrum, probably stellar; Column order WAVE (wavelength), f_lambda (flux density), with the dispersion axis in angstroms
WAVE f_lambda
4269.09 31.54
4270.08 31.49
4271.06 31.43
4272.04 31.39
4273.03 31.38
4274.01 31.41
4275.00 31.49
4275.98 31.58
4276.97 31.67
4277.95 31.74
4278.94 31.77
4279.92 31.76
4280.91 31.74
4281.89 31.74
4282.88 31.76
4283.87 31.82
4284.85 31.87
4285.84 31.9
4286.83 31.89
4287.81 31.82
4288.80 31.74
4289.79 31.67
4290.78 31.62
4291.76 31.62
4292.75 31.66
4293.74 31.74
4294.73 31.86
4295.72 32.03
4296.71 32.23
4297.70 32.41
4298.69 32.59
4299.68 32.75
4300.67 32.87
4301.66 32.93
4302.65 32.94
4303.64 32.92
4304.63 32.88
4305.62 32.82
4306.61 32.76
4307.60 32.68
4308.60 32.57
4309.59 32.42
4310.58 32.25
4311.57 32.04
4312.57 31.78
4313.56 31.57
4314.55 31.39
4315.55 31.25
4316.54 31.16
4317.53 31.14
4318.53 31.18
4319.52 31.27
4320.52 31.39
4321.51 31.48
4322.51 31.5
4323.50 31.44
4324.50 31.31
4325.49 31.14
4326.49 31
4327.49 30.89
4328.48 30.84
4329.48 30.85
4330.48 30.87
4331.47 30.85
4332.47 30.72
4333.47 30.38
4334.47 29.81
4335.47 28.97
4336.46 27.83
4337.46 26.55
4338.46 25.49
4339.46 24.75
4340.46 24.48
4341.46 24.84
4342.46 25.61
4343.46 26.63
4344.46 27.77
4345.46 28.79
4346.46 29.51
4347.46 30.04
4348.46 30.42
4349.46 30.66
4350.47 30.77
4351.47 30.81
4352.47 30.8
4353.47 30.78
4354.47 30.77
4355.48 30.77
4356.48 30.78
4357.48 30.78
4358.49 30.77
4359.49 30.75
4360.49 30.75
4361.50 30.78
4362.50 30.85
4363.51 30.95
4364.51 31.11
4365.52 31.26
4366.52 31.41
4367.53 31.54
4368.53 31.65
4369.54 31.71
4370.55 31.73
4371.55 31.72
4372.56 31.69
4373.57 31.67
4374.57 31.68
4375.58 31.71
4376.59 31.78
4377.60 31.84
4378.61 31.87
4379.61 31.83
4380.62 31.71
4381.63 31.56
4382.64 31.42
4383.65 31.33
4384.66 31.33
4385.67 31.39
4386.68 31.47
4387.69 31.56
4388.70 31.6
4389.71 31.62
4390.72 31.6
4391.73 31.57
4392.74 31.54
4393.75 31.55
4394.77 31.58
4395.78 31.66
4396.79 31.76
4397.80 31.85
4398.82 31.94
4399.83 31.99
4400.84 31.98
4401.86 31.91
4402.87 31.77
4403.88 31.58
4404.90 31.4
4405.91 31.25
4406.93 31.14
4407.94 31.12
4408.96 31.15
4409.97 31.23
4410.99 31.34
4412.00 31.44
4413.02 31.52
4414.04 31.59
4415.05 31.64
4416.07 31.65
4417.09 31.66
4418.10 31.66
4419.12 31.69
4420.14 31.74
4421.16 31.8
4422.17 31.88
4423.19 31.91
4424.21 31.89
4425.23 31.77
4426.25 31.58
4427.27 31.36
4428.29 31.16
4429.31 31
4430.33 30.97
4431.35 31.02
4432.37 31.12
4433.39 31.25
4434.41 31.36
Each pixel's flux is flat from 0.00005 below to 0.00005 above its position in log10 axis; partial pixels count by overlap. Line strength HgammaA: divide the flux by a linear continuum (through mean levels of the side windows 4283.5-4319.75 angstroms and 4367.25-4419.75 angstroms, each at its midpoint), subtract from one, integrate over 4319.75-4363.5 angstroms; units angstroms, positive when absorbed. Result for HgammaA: 2.9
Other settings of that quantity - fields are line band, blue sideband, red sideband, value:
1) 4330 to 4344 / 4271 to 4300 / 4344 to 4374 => 1.5 angstroms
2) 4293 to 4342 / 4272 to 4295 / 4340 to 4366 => -0.3 angstroms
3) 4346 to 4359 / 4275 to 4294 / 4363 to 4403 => 0.4 angstroms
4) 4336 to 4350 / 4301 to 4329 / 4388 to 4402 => 1.9 angstroms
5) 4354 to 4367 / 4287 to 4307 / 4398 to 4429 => 0.4 angstroms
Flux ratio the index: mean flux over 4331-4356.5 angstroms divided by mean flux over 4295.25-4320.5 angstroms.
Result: 0.9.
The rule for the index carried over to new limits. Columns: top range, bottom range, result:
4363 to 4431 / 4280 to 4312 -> 0.98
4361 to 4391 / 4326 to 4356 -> 1.08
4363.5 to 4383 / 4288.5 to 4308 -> 0.98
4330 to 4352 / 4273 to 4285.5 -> 0.90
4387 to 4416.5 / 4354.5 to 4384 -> 1.01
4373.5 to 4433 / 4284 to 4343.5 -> 1.02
